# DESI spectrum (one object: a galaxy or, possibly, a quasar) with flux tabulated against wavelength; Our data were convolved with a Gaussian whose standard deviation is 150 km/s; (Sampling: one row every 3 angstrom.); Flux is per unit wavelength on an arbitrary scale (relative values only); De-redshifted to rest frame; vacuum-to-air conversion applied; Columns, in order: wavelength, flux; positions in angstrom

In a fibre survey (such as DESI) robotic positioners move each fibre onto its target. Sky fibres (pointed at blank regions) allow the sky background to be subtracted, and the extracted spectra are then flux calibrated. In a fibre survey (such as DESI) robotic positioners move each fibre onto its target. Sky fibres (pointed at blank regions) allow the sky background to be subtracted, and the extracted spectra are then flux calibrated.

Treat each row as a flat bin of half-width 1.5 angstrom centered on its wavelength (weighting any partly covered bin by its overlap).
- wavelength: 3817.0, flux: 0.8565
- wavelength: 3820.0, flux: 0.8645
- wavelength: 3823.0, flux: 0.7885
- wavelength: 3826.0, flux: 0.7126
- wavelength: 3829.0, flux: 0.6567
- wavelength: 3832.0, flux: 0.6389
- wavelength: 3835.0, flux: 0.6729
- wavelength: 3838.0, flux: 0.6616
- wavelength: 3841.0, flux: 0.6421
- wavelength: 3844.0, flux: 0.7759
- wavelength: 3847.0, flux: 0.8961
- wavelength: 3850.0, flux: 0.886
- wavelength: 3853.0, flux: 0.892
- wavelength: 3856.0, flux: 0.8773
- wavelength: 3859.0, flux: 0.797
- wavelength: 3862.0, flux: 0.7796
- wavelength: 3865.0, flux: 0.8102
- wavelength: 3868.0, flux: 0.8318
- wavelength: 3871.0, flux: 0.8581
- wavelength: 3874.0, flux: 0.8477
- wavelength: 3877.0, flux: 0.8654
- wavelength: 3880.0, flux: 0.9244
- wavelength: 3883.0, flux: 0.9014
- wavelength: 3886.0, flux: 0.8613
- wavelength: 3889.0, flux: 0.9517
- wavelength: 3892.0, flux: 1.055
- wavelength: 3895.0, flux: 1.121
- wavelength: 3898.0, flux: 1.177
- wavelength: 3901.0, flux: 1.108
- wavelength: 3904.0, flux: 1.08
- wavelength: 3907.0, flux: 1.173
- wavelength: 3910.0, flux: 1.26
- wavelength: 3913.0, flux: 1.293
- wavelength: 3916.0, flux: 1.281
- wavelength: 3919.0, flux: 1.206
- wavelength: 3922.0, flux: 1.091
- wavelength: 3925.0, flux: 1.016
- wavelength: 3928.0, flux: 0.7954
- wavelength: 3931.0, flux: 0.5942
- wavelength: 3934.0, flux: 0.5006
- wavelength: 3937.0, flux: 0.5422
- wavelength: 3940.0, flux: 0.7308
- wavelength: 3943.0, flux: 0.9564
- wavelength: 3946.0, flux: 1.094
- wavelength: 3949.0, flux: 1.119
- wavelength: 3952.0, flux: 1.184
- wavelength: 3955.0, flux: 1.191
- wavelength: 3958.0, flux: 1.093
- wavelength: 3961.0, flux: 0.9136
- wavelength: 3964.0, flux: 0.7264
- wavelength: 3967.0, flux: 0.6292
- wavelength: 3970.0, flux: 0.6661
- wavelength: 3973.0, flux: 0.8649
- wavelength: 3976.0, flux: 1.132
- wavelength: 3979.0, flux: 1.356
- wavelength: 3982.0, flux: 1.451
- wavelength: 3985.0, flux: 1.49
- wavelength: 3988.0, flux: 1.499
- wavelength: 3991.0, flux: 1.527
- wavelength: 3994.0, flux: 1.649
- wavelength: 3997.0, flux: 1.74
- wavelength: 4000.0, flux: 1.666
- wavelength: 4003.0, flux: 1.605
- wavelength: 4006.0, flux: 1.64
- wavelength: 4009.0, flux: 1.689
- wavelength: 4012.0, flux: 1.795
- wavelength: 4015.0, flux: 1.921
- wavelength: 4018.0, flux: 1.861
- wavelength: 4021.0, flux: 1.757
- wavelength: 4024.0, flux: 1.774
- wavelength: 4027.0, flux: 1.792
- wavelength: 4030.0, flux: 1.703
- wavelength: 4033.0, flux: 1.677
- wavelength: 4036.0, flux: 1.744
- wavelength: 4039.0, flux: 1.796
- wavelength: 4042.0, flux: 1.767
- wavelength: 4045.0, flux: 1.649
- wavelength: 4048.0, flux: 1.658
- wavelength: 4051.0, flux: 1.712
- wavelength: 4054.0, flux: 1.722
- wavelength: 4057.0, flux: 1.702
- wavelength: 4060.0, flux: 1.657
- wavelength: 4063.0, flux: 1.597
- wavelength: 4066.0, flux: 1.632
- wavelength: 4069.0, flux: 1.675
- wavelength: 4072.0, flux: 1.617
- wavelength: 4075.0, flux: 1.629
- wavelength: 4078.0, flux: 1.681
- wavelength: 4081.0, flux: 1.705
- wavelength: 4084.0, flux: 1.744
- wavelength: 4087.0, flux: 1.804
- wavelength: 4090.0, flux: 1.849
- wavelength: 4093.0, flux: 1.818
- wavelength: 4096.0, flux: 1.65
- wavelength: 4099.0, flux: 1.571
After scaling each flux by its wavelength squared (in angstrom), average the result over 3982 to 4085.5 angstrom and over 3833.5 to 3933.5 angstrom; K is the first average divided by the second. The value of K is 1.94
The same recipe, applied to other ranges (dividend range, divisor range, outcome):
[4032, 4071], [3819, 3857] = 2.47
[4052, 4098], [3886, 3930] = 1.68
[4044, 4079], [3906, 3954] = 1.79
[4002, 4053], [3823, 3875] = 2.44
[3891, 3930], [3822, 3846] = 1.68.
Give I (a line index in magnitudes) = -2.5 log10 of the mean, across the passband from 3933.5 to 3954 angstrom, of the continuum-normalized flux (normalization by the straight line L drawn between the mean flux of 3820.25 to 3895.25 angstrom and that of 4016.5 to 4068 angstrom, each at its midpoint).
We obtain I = 0.353 mag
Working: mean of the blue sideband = 0.824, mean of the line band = 0.901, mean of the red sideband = 1.72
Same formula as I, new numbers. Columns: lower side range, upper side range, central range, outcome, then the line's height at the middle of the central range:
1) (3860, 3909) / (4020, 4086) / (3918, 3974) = 0.35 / 1.23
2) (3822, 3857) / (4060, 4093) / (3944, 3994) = 0.13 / 1.27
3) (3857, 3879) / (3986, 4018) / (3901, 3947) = 0.19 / 1.19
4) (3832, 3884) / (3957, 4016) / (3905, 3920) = -0.19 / 1.04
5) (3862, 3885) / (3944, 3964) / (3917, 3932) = 0.03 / 0.991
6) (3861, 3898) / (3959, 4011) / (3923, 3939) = 0.49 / 1.11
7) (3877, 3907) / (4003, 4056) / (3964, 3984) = 0.40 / 1.45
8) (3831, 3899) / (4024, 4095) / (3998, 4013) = -0.14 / 1.47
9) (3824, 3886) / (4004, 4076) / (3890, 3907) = -0.10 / 1.01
